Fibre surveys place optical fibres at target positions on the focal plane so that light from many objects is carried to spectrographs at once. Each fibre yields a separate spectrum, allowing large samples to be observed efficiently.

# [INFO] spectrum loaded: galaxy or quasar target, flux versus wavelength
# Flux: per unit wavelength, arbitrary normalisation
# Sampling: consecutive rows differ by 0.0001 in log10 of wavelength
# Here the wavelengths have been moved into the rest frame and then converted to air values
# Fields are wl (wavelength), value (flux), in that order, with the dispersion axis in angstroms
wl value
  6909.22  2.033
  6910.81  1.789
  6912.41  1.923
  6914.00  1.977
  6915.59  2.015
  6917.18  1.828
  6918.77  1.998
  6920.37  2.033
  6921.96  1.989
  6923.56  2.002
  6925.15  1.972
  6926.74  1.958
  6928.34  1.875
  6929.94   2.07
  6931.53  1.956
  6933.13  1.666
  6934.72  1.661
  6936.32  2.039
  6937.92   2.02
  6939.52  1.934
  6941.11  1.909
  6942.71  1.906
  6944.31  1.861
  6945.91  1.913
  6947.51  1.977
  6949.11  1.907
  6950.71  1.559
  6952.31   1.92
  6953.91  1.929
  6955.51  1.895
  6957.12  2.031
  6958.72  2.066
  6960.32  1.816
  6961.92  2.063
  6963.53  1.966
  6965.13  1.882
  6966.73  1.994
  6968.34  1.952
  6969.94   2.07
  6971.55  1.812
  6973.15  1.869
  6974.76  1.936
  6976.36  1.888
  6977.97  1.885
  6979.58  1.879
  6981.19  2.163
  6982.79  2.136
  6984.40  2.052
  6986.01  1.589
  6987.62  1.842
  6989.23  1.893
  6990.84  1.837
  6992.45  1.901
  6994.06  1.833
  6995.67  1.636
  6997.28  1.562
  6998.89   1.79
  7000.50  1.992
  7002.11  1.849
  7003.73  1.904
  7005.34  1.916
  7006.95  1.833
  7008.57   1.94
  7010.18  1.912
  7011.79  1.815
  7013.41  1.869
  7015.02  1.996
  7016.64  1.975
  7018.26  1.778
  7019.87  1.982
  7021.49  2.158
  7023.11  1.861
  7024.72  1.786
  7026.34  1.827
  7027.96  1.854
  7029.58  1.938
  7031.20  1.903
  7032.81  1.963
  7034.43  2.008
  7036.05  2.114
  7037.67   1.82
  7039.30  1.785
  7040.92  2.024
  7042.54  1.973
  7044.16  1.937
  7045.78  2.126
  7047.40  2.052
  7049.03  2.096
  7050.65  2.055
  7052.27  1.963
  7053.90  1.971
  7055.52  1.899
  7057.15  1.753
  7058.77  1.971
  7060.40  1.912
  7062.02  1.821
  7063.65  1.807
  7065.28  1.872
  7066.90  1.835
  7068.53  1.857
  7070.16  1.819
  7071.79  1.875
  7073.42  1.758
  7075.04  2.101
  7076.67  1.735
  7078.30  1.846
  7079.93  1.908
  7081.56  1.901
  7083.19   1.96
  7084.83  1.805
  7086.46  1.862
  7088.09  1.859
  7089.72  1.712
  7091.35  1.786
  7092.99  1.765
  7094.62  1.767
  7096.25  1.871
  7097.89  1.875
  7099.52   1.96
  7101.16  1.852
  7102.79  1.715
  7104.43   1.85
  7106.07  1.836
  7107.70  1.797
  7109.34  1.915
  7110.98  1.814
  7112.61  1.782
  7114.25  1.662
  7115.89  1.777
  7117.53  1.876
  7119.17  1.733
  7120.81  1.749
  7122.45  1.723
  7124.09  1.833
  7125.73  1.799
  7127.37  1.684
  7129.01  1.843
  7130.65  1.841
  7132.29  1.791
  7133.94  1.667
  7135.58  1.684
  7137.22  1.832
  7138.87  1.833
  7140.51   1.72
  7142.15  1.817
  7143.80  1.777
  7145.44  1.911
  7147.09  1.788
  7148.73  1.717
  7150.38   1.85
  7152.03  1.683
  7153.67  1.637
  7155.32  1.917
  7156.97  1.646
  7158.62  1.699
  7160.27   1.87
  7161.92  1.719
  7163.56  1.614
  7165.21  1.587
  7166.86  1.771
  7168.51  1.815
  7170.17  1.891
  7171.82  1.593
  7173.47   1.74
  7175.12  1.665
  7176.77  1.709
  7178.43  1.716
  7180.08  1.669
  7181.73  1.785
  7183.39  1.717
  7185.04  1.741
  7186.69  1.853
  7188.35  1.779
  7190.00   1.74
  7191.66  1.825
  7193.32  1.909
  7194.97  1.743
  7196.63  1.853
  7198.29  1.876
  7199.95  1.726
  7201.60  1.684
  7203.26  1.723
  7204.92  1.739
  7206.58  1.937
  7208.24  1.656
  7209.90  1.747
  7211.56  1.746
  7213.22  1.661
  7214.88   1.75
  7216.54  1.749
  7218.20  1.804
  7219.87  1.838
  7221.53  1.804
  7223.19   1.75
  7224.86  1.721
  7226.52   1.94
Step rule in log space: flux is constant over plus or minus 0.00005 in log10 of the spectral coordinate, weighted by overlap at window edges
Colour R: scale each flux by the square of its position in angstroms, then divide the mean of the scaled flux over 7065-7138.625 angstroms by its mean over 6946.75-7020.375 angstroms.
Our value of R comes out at 1.0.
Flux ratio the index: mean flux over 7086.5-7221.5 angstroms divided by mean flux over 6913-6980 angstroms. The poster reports 0.92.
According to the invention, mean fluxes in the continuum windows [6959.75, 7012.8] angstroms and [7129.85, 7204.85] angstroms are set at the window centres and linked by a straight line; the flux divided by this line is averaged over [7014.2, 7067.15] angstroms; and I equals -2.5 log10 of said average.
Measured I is -0.048 mag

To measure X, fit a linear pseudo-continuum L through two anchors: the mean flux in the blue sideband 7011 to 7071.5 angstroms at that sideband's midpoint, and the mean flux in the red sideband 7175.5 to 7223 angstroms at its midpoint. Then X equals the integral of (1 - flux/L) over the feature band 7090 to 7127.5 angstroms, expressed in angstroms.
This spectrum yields 1.1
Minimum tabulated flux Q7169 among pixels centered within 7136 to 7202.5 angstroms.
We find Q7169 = 1.587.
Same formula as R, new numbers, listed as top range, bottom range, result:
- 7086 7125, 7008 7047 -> 0.96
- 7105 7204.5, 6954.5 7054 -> 0.96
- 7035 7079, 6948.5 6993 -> 1.02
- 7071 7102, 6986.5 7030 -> 1.01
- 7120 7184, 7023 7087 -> 0.94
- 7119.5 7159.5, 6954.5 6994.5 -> 0.96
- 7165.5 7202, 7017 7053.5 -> 0.94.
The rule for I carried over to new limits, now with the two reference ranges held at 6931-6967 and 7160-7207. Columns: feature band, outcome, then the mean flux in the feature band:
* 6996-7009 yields 0.02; 1.84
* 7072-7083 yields -0.03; 1.88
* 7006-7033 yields -0.03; 1.9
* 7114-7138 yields 0.01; 1.77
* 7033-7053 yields -0.08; 2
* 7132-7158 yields 0.01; 1.77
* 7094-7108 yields -0.02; 1.84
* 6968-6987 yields -0.03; 1.93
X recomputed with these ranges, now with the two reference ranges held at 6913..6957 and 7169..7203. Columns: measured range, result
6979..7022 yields -0.2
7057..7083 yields -0.5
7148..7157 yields 0.2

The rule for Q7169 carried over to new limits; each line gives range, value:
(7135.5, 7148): 1.684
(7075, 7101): 1.712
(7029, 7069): 1.753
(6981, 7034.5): 1.562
